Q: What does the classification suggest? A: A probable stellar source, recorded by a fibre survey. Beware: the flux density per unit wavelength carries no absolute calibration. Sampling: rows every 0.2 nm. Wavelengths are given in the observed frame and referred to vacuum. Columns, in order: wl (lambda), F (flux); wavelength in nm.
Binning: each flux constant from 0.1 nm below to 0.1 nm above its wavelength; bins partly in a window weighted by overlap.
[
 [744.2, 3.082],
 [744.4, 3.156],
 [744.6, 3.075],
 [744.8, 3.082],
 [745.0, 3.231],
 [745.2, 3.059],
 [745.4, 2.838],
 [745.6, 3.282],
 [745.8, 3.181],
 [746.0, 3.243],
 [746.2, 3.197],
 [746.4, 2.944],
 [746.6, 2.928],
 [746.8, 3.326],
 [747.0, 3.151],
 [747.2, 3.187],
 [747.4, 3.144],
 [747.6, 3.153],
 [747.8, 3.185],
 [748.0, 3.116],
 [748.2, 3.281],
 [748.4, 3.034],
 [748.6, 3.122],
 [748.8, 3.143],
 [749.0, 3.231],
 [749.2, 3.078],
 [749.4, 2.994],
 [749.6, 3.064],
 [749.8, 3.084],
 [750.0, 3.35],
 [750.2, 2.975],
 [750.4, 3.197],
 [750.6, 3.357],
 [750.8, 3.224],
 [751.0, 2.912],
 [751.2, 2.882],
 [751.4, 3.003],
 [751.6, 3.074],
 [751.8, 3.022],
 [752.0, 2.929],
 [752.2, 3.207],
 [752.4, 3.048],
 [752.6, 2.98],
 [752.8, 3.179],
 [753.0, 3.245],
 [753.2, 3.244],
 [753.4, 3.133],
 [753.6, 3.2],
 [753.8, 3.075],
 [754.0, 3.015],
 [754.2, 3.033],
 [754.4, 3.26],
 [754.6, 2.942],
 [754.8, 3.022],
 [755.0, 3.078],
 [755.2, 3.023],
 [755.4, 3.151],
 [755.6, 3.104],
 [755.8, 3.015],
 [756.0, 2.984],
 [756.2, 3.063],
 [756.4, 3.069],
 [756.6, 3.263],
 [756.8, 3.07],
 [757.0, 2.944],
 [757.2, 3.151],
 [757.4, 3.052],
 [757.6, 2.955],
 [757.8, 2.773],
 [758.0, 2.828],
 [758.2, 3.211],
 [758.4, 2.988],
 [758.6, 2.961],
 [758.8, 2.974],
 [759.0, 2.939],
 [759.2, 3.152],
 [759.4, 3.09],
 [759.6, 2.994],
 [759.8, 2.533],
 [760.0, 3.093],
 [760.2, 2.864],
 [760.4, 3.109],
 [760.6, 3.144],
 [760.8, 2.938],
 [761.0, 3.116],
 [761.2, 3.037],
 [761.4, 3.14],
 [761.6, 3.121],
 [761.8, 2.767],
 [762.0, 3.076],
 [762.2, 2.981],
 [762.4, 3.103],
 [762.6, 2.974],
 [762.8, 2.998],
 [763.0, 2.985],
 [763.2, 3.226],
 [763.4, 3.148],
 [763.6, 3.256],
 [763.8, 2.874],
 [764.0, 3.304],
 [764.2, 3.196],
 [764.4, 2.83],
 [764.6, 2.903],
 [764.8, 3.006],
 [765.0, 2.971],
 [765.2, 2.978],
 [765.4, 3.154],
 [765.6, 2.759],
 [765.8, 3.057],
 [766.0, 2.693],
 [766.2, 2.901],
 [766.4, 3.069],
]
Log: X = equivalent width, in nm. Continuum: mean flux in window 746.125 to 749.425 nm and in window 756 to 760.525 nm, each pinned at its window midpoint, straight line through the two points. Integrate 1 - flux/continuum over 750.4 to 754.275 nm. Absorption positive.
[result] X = -0.02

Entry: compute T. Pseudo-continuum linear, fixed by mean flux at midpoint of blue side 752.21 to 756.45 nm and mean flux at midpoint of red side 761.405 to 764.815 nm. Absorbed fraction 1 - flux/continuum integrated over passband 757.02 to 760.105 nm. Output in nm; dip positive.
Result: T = 0.09 nm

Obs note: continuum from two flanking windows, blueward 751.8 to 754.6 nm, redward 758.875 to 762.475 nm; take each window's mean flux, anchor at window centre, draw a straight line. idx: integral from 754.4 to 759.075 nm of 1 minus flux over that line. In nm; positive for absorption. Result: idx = 0.050 nm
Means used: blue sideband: 3.11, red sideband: 3.01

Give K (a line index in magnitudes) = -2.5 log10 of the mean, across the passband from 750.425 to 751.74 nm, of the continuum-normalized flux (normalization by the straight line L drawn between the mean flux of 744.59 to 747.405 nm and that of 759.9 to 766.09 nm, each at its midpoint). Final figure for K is 0.01 mag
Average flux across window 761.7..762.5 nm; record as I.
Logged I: 2.98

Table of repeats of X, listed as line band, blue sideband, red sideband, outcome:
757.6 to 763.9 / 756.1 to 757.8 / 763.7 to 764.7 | 0.05 nm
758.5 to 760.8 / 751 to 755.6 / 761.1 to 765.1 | 0.05 nm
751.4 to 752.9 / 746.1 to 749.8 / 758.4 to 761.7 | 0.01 nm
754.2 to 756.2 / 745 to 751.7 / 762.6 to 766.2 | 0.01 nm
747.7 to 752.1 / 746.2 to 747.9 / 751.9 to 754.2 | 0.03 nm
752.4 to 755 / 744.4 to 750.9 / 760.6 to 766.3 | -0.01 nm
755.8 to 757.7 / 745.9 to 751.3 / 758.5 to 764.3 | 0.01 nm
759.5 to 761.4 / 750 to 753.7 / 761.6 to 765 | 0.04 nm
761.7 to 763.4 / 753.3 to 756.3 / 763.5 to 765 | 0.02 nm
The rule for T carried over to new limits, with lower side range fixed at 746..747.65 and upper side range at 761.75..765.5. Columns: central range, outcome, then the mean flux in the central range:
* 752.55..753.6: -0.023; 3.17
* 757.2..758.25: 0.036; 2.97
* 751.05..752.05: 0.041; 2.98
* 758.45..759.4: 0.017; 3.01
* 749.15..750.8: -0.014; 3.14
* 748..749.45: -0.003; 3.13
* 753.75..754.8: 0.011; 3.06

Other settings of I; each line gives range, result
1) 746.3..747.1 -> 3.09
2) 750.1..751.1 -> 3.13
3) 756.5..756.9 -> 3.17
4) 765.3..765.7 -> 2.96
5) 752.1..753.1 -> 3.13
